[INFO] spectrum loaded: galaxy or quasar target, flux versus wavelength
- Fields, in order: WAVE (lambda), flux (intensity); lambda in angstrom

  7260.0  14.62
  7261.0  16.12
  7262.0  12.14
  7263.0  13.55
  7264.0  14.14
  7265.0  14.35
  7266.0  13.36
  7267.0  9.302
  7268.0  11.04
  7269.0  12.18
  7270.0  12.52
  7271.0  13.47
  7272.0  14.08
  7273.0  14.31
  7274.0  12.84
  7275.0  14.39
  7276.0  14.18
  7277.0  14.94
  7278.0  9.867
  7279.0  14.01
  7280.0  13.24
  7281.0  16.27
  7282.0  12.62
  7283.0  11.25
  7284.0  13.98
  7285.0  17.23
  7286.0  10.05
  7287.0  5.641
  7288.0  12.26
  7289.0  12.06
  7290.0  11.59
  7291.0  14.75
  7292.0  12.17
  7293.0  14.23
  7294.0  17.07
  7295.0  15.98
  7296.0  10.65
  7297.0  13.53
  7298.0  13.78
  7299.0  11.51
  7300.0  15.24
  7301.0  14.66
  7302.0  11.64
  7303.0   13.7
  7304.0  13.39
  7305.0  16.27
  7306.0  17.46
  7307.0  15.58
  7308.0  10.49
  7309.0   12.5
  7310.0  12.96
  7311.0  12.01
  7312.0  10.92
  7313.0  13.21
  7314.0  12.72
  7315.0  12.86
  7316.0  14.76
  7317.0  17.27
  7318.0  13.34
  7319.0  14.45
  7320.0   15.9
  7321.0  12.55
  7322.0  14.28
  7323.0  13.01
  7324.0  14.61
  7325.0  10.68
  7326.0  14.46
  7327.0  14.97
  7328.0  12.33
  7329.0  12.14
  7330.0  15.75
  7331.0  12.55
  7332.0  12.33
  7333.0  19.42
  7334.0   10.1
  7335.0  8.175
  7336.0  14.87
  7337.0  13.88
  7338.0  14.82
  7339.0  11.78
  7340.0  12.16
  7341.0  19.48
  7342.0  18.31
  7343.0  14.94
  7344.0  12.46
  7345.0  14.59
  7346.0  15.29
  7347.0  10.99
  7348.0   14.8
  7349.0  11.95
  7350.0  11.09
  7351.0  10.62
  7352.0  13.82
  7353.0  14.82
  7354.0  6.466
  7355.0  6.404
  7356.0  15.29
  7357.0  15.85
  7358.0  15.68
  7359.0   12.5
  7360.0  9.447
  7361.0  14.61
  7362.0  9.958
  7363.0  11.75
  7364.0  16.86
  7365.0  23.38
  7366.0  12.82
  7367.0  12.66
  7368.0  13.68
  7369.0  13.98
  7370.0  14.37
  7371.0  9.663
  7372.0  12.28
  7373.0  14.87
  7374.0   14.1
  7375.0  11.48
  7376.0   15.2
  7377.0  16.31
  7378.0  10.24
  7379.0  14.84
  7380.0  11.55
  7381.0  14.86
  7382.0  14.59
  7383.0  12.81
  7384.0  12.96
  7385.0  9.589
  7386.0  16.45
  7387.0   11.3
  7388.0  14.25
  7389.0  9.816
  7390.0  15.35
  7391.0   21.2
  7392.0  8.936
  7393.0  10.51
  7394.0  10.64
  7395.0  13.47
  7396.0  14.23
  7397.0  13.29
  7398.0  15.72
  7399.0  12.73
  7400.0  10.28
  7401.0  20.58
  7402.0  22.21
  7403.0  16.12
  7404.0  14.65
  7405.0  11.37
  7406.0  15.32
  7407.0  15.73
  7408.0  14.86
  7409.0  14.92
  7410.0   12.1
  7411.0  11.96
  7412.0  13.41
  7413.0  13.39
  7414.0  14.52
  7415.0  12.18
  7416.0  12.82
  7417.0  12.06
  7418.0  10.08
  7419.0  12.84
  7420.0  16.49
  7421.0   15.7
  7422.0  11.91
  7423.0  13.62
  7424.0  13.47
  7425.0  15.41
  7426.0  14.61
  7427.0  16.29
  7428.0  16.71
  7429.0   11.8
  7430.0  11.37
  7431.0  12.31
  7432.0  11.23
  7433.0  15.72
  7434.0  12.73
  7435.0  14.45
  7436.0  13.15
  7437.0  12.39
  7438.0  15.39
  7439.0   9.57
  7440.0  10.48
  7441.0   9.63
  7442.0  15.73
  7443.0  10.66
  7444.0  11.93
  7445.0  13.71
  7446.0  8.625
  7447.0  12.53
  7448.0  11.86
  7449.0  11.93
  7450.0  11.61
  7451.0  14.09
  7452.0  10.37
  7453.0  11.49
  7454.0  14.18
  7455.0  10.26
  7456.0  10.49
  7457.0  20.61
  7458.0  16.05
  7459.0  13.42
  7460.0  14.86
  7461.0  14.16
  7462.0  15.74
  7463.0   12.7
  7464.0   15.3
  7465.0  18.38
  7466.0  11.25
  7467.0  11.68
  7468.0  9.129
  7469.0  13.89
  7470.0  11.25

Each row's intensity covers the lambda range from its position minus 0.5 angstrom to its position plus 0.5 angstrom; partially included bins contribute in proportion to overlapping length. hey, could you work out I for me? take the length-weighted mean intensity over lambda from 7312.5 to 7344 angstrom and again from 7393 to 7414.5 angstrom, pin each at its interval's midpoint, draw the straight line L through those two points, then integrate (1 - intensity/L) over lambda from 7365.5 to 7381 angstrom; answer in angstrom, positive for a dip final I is 1.0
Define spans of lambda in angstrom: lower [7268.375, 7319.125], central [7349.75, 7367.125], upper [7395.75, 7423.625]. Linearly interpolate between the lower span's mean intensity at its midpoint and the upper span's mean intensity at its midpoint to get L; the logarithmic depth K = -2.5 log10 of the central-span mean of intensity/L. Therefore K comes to 0.06 mag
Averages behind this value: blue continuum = 13.4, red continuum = 14.1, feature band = 13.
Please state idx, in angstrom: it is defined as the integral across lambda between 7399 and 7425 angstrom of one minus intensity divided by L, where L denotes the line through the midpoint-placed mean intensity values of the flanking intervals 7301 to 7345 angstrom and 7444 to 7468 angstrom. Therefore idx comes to -1.4 angstrom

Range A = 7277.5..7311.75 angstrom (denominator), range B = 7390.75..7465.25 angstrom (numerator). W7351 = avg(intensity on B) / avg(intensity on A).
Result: 1.0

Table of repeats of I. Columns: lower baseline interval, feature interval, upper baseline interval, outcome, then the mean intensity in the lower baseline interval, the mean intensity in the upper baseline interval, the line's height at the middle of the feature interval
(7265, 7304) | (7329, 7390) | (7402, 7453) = -1.1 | 13.1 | 13.2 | 13.1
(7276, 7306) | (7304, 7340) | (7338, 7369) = -0.4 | 13.3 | 13.5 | 13.4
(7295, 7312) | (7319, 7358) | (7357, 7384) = 0.4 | 13.5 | 13.7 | 13.6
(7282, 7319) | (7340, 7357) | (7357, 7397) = 0.2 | 13.3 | 13.4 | 13.4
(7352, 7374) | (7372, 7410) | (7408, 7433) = -1.7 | 13.2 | 13.5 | 13.3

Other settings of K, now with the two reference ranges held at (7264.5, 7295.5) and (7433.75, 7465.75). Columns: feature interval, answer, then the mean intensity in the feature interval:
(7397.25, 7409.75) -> -0.169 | 15.3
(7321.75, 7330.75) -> -0.038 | 13.5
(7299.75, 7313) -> -0.040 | 13.6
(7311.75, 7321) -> -0.070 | 13.9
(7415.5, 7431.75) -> -0.040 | 13.6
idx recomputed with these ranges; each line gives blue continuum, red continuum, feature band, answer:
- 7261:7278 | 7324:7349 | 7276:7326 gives 0.25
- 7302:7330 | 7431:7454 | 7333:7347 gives -0.63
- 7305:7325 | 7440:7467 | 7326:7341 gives 0.16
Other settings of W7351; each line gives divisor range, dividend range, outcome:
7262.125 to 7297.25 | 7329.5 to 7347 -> 1.08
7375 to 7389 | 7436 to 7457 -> 0.91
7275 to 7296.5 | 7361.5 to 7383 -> 1.05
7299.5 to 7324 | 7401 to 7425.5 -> 1.03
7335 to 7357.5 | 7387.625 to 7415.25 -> 1.06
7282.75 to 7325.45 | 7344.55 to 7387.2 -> 0.99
